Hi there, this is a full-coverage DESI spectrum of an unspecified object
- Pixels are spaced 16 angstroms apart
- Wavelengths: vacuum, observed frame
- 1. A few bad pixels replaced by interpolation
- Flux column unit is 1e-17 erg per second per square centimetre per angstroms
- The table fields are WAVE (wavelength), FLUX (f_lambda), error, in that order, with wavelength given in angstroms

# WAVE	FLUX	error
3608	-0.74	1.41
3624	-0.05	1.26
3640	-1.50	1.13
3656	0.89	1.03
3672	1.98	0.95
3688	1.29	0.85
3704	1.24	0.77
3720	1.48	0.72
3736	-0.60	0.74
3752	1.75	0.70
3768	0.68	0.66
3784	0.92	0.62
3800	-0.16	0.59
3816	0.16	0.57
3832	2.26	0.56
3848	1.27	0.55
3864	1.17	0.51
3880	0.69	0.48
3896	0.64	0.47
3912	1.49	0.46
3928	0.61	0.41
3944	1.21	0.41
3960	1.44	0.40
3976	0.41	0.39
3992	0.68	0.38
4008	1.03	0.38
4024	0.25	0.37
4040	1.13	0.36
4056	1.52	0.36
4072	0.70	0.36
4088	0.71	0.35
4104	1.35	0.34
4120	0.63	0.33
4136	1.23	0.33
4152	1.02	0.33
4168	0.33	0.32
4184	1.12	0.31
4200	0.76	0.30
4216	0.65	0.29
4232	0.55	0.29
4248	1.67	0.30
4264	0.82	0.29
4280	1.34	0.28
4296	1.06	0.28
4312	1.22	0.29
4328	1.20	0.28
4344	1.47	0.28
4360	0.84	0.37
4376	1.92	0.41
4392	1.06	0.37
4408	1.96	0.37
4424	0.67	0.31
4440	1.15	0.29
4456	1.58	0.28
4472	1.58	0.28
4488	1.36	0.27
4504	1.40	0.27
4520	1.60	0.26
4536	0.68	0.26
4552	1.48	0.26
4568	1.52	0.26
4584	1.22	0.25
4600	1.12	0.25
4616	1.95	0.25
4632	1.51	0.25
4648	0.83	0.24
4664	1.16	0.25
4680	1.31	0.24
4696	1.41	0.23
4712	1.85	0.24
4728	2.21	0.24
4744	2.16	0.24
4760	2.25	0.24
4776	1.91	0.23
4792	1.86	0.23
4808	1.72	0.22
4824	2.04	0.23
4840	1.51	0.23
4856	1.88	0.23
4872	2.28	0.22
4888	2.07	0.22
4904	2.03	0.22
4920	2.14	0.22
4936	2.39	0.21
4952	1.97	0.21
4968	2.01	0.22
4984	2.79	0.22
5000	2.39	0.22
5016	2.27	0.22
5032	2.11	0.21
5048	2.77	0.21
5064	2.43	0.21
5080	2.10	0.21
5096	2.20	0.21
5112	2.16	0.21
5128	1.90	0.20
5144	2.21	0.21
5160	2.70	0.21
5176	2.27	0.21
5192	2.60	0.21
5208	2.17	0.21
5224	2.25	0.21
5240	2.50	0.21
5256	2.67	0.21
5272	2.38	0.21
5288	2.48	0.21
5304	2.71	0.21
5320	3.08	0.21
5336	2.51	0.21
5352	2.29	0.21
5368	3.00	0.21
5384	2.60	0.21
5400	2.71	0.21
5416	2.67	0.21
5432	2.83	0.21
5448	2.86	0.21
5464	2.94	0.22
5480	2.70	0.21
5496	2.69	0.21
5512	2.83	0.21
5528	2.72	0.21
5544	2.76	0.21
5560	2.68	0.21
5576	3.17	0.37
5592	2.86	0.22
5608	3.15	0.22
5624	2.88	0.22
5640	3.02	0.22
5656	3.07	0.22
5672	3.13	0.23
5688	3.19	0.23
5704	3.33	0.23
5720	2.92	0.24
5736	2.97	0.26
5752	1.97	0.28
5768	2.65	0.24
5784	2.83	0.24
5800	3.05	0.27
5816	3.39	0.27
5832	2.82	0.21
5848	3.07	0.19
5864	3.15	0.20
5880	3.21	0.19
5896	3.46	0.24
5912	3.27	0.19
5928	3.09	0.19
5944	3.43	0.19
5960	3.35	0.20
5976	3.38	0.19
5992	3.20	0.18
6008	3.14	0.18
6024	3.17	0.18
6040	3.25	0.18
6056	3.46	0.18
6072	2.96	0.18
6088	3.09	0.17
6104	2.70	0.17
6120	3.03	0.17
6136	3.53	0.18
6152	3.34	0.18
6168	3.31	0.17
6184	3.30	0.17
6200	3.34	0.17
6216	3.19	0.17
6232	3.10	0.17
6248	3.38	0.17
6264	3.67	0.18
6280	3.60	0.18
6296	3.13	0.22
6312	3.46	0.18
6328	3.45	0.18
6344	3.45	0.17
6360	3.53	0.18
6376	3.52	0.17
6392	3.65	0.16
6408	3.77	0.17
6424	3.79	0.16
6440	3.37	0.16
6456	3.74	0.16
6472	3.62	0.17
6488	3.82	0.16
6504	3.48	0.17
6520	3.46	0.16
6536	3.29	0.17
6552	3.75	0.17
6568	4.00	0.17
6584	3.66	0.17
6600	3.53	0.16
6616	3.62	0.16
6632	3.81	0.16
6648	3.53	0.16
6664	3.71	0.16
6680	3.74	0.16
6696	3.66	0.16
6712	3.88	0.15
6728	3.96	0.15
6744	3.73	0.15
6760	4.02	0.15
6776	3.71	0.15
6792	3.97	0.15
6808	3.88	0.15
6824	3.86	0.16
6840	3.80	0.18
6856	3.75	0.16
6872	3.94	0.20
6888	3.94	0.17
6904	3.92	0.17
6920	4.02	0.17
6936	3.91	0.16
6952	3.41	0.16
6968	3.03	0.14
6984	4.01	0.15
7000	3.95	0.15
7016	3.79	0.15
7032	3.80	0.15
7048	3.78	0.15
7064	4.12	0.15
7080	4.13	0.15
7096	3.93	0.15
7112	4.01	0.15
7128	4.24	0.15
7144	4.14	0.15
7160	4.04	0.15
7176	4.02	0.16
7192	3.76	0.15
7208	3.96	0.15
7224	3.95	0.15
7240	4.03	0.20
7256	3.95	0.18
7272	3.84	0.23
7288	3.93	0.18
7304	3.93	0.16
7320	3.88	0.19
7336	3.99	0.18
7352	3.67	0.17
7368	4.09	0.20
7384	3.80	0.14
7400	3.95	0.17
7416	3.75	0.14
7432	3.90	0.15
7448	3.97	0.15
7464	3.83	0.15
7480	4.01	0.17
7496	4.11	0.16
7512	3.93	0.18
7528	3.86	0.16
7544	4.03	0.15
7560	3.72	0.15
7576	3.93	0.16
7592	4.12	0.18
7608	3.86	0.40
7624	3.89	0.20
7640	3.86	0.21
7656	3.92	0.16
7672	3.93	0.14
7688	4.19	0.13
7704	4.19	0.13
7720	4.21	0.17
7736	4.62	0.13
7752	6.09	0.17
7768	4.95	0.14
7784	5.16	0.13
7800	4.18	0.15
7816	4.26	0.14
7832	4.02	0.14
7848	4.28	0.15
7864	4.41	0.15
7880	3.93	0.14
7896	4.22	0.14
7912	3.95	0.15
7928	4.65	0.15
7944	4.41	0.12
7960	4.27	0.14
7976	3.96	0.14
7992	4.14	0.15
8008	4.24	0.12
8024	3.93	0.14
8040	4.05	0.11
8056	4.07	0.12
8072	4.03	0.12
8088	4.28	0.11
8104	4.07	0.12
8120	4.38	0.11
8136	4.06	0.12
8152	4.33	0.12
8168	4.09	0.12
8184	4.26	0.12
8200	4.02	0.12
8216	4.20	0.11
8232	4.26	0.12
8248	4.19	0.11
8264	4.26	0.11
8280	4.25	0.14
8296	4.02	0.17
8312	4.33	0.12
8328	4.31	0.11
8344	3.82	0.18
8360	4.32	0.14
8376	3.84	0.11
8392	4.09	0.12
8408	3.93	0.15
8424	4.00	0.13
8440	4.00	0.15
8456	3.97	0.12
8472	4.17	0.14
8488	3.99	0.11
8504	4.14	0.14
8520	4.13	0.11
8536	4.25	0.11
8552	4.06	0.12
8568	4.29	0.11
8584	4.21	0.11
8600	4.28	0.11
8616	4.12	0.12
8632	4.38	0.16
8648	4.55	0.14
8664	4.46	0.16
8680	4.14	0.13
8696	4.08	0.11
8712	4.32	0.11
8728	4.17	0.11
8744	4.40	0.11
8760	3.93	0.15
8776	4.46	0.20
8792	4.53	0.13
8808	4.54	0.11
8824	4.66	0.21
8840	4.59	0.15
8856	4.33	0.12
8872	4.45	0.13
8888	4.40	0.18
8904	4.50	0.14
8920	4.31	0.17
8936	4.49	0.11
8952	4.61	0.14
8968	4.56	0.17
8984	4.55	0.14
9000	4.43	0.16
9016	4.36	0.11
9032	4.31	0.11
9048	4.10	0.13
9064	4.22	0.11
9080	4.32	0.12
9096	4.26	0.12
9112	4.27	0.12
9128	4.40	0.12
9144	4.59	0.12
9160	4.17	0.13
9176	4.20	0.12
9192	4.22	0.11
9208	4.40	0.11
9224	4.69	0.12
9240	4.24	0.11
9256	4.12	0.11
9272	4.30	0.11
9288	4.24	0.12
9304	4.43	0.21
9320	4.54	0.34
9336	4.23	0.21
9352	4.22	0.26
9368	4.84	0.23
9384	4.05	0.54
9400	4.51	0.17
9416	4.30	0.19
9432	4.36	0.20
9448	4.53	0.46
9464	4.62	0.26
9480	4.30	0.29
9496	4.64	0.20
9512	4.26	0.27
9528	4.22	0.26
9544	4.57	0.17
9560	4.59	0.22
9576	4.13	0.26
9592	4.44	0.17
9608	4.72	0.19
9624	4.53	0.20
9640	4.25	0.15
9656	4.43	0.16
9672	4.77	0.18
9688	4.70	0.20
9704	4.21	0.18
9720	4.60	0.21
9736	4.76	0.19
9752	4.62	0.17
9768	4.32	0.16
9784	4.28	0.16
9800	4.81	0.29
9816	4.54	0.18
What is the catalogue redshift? 0.181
